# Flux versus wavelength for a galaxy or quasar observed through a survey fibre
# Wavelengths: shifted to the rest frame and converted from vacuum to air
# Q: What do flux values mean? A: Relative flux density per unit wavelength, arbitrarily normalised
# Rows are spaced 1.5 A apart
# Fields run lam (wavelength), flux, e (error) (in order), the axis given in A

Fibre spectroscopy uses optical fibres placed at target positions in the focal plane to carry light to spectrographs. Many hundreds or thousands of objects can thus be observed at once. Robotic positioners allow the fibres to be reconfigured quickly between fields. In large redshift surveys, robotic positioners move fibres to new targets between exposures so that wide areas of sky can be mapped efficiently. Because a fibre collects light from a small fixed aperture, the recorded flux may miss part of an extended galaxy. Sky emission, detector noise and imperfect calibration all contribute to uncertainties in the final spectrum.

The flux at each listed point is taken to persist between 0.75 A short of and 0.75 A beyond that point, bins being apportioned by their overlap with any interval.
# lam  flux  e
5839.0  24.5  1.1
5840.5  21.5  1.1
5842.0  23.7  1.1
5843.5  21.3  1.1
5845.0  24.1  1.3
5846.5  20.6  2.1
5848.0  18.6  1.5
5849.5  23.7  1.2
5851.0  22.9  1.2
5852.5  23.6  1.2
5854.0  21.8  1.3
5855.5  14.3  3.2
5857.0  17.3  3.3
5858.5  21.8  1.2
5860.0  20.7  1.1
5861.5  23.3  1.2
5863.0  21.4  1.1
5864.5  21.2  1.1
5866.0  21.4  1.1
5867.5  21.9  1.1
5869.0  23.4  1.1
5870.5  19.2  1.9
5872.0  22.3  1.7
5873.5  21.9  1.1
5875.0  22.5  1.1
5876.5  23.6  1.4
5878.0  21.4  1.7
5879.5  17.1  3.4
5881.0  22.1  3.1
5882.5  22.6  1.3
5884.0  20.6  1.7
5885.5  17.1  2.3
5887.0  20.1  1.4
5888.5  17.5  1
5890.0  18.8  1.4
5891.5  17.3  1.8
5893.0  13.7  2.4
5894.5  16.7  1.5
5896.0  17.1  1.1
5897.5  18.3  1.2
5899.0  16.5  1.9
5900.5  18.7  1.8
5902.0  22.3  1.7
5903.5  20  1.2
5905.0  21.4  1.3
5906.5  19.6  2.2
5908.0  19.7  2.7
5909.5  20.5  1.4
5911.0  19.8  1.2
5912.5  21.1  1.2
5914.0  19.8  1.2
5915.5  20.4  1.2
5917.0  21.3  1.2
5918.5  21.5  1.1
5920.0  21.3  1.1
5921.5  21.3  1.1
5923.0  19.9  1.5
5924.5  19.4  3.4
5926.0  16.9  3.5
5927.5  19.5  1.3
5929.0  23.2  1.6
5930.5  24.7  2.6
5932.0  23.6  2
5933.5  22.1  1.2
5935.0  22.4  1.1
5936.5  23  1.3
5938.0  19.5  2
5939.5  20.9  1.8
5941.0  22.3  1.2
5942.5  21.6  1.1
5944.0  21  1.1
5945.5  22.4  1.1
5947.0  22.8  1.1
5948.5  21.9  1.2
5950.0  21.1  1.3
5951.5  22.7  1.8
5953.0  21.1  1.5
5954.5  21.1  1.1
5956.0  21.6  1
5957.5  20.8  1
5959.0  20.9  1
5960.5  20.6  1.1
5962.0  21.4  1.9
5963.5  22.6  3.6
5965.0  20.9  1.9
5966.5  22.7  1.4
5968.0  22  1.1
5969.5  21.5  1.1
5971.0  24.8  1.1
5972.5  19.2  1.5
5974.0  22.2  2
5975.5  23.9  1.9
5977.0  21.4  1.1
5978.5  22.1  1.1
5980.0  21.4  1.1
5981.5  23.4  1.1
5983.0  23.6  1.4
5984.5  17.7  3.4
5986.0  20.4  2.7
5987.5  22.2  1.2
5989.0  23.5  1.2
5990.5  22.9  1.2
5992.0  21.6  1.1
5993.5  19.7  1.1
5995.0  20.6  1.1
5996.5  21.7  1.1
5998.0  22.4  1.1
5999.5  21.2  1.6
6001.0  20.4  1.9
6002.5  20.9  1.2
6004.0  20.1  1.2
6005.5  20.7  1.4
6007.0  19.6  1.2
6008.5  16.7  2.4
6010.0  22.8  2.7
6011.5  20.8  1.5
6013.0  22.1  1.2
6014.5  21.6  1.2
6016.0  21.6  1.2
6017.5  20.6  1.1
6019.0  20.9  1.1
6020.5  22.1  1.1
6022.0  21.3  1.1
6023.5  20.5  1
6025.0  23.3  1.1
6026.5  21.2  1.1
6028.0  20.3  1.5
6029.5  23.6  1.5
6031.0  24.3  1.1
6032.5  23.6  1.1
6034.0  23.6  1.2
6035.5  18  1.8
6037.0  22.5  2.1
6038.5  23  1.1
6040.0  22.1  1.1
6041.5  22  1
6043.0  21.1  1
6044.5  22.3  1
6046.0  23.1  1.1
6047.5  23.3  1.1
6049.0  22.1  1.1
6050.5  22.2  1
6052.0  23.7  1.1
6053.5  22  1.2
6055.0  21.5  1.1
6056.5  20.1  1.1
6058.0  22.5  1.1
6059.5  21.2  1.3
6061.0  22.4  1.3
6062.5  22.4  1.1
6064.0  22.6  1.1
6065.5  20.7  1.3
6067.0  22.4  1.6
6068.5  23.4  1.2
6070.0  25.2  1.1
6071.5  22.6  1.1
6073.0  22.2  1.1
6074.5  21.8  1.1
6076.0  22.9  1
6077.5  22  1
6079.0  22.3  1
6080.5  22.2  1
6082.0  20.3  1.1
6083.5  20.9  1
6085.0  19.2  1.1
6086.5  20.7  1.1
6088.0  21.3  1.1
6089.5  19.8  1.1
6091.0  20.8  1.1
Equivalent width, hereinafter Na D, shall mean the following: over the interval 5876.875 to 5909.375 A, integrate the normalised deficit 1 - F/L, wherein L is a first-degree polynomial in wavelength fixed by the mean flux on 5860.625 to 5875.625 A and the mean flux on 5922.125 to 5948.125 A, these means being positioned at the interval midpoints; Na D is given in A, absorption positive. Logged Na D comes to 3.96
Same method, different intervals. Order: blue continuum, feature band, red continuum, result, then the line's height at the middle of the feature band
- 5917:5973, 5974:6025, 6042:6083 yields 1.22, 21.9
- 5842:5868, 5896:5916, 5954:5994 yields 1.59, 21.4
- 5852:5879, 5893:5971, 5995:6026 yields 1.04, 21.1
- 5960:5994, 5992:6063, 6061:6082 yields 1.76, 22.2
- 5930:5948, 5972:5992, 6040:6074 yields 0.31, 22.2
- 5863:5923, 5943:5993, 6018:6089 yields -1.91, 21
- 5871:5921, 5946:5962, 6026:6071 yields -0.54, 20.8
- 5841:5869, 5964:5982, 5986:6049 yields -0.48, 21.5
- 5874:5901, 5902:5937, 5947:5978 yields -1.39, 20.2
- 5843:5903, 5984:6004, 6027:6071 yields 0.46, 21.7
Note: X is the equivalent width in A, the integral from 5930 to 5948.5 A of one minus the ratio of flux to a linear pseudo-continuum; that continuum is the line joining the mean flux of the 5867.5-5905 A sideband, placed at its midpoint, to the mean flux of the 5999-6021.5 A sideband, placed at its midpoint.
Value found -1.81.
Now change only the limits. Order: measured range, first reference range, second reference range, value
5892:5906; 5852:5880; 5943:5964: 1.9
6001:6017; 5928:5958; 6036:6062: 1.0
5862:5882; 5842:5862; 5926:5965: -0.3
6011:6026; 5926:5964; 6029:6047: 0.5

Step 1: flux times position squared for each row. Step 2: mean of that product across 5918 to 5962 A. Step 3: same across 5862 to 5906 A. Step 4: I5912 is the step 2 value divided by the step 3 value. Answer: 1.09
